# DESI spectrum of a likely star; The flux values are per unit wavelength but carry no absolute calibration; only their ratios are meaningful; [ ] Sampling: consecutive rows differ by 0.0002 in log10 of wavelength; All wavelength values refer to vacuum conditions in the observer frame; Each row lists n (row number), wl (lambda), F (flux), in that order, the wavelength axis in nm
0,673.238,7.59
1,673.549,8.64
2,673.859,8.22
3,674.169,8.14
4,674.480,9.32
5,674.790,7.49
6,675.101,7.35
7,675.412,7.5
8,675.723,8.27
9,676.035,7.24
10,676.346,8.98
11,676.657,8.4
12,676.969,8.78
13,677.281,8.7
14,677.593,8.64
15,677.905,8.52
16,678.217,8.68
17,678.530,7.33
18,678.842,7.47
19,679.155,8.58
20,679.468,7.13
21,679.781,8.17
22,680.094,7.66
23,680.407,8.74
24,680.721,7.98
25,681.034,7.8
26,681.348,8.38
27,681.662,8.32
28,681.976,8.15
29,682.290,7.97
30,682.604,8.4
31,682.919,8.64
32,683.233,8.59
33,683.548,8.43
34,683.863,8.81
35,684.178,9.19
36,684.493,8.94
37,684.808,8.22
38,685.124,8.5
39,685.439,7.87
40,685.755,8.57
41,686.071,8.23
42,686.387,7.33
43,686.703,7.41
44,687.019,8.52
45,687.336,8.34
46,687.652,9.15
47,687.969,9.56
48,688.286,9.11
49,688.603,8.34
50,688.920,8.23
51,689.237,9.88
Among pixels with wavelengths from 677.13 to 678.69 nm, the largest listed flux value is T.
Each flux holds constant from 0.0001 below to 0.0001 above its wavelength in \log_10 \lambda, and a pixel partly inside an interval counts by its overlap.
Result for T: 8.7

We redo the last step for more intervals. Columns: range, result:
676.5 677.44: 8.78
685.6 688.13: 9.56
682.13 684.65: 9.19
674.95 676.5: 8.98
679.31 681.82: 8.74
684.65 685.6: 8.5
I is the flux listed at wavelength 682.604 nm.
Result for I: 8.4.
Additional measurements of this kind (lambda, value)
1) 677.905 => 8.52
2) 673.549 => 8.64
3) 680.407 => 8.74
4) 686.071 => 8.23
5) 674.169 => 8.14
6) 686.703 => 7.41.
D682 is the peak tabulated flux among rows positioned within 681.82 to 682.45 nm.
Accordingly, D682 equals 8.15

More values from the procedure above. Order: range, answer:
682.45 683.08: 8.64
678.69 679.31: 8.58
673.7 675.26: 9.32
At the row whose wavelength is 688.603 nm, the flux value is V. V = 8.34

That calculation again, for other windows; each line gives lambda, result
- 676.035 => 7.24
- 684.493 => 8.94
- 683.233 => 8.59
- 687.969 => 9.56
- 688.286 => 9.11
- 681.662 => 8.32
